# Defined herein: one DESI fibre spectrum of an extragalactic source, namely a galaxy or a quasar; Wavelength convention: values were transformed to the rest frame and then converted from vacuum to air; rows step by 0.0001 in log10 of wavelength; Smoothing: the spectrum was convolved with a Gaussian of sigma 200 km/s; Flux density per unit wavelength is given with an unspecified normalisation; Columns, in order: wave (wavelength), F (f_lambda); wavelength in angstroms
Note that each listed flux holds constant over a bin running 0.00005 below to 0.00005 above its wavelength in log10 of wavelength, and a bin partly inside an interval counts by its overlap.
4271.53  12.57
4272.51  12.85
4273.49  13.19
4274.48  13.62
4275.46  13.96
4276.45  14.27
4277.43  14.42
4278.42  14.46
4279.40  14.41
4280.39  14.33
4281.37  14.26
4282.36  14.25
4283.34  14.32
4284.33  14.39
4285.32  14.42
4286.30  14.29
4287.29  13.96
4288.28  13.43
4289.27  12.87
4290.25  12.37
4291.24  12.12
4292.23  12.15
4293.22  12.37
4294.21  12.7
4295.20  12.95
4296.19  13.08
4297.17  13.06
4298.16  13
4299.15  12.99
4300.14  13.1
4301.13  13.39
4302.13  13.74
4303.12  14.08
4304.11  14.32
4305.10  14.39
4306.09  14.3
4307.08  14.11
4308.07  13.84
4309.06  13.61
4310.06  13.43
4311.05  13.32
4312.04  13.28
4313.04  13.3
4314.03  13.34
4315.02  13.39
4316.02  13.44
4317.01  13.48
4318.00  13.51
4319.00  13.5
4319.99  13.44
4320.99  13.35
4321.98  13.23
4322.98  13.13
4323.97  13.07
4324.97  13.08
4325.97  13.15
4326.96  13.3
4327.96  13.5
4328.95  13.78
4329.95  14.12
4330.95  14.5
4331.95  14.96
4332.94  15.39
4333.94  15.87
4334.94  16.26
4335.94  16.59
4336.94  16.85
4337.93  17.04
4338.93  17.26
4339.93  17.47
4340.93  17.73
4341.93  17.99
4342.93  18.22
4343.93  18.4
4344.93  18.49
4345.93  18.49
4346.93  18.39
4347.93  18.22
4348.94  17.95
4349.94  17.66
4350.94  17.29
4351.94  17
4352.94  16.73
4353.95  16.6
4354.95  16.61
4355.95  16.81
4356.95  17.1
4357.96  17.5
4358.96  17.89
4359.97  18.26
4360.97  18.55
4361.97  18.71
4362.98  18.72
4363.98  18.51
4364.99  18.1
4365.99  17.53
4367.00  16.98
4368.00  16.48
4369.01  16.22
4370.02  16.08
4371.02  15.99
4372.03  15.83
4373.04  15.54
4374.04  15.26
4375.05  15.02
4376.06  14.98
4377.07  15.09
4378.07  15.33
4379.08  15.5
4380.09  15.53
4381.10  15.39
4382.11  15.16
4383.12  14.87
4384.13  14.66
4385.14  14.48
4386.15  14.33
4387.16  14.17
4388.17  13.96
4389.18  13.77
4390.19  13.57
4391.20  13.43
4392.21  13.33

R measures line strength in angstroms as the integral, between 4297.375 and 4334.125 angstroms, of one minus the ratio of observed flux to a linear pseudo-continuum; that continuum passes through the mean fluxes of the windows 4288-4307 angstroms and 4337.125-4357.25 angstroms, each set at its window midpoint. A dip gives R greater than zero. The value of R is 2.7 angstroms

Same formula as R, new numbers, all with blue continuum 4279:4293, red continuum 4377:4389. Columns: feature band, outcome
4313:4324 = 0.54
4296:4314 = 0.40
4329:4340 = -1.26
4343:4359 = -3.47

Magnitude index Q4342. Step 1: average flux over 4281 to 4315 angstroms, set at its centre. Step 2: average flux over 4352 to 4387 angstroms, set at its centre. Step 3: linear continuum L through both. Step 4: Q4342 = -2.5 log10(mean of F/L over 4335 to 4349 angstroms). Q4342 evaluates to -0.16 mag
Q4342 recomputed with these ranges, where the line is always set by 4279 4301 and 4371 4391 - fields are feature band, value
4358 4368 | -0.231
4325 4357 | -0.161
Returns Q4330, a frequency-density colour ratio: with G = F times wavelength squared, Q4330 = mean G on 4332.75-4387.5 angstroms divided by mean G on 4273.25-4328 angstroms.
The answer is 1.27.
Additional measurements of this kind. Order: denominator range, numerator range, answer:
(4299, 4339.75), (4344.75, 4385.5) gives 1.21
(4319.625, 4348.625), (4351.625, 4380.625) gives 1.08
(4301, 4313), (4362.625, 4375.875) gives 1.24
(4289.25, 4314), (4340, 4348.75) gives 1.40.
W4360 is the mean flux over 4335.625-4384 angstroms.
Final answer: 16.9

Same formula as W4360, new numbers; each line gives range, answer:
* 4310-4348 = 15.1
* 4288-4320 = 13.3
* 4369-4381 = 15.5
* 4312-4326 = 13.3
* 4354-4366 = 17.8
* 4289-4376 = 15.3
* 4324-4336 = 14.4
